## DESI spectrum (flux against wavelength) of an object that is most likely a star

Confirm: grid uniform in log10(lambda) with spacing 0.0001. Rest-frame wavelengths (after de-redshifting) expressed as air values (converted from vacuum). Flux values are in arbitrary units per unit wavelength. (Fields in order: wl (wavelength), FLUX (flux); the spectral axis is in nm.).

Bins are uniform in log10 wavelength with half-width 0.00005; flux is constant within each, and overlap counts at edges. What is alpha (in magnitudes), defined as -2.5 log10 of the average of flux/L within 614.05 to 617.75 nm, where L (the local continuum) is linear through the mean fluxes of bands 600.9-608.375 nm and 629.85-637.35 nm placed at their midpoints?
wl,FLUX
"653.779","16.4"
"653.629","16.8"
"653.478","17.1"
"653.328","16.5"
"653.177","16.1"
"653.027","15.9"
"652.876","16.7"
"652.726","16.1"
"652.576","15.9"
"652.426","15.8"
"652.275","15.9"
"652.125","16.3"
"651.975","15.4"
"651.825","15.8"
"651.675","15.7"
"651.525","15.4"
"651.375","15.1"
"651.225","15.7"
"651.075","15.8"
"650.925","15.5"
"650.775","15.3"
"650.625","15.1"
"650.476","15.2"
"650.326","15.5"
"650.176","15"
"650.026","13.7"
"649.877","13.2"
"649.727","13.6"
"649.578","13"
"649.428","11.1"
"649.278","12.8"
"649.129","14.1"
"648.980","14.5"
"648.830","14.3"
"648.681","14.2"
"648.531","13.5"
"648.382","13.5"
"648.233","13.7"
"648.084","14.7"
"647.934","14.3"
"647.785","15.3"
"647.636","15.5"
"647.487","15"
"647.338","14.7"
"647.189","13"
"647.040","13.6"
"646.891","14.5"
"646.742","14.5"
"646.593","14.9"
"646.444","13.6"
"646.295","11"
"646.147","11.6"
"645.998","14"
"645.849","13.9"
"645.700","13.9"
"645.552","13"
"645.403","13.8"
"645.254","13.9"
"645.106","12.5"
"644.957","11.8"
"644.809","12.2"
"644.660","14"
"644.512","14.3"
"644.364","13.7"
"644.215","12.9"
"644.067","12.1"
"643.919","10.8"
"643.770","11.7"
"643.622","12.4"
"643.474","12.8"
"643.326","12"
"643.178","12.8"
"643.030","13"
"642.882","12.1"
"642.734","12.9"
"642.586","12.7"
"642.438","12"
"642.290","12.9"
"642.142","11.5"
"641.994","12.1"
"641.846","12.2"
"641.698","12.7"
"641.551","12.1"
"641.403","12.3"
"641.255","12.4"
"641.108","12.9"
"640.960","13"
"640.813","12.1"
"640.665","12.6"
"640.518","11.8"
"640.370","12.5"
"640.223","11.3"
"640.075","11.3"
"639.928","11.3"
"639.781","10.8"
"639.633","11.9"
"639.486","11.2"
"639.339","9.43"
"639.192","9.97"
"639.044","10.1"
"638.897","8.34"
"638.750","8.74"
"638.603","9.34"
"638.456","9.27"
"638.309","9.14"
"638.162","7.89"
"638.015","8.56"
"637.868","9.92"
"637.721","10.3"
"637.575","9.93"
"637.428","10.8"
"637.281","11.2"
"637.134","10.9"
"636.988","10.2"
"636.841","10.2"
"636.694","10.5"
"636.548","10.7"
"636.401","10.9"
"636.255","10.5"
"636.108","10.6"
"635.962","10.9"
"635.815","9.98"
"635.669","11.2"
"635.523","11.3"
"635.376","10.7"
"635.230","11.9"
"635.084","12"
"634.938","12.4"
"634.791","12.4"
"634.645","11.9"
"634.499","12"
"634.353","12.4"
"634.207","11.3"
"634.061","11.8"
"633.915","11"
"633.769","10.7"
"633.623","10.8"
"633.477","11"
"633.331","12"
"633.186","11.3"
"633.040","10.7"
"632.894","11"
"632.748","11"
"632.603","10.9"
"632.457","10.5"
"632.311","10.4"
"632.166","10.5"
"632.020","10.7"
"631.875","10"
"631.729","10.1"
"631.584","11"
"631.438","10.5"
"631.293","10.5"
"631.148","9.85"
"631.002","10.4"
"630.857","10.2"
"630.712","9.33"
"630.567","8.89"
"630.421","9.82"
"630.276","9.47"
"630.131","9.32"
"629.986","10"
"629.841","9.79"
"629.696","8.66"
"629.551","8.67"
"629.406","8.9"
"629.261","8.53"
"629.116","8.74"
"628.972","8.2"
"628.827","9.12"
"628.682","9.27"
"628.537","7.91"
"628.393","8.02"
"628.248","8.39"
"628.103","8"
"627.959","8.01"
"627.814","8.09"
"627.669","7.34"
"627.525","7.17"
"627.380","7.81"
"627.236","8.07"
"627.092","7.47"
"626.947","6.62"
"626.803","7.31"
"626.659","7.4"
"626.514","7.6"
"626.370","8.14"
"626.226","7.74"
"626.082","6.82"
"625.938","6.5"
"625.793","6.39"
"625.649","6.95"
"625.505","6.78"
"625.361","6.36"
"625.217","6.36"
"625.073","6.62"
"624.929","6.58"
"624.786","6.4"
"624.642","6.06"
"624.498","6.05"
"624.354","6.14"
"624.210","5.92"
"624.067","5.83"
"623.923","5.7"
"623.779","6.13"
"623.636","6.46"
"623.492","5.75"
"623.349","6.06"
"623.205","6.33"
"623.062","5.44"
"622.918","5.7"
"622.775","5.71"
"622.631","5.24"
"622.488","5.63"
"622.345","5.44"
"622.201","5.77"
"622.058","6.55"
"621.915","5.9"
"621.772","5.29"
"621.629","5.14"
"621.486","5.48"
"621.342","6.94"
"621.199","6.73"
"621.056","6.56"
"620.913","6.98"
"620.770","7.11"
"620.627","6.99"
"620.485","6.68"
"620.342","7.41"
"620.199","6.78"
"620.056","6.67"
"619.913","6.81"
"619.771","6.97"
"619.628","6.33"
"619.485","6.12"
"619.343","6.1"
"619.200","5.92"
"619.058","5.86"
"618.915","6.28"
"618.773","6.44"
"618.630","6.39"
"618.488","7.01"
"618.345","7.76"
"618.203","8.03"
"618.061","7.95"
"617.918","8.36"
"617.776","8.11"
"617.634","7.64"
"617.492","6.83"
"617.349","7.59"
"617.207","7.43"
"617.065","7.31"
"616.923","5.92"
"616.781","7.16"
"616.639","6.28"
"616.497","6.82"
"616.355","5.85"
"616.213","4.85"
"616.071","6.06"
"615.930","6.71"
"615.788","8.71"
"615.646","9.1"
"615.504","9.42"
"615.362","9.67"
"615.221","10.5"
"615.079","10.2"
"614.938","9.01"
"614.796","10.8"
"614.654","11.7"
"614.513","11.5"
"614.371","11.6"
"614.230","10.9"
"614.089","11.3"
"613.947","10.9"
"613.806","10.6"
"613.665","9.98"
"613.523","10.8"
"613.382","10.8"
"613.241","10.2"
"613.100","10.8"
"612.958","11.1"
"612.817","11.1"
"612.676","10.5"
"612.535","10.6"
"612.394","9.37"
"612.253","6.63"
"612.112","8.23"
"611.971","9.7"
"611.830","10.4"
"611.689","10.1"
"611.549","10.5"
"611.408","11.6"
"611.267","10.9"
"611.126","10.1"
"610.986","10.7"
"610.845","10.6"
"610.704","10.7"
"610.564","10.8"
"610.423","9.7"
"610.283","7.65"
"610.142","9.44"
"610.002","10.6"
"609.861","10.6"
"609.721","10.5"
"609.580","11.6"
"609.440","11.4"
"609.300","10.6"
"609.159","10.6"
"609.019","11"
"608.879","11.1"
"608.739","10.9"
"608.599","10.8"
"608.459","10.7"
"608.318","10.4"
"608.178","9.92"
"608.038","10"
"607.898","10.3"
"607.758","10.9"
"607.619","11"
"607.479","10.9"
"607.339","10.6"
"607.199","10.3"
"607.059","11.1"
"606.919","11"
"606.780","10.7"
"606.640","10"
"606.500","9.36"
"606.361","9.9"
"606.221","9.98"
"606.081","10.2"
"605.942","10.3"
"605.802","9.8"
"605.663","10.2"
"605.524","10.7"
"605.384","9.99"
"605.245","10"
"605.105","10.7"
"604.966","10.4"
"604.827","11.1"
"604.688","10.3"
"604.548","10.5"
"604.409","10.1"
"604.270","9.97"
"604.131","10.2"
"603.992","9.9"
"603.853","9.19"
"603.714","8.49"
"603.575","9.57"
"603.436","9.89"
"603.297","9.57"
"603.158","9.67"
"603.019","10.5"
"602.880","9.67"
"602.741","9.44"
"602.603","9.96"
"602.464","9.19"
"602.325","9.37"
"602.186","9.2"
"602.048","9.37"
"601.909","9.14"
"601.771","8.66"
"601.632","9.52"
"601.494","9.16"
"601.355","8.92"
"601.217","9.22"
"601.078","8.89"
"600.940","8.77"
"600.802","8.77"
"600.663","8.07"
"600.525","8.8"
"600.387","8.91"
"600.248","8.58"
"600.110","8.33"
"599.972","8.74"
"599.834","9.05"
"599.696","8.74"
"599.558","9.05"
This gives 0.21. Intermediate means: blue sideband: 9.93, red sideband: 10.8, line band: 8.46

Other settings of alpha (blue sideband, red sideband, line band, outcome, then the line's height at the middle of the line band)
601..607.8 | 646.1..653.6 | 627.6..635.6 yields 0.254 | 12.8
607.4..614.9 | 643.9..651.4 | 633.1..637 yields 0.134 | 12.7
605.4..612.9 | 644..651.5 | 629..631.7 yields 0.272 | 12.3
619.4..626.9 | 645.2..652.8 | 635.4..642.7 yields 0.036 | 11.3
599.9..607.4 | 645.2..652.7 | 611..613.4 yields 0.043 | 10.6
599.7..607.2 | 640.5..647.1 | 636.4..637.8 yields 0.165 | 12.3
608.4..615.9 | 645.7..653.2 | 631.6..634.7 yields 0.153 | 12.7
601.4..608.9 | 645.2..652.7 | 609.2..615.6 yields 0.043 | 10.8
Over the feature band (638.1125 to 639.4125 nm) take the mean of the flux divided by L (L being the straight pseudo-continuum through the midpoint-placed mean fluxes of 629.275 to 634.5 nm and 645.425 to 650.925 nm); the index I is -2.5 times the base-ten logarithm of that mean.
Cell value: 0.28 mag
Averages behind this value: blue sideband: 10.4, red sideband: 14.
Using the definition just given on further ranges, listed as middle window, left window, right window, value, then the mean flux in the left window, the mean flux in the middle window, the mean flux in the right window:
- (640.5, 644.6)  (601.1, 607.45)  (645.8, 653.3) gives 0.11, 9.89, 12.5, 14.6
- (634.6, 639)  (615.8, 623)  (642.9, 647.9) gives 0.06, 6.57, 10.4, 13.3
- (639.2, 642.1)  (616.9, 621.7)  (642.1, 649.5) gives 0.02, 6.85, 11.8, 13.3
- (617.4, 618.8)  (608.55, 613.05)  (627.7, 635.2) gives 0.34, 10.3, 7.48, 10.1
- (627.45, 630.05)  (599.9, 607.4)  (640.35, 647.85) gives 0.35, 9.68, 8.48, 13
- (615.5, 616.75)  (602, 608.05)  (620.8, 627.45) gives 0.15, 10.1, 6.96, 6.42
